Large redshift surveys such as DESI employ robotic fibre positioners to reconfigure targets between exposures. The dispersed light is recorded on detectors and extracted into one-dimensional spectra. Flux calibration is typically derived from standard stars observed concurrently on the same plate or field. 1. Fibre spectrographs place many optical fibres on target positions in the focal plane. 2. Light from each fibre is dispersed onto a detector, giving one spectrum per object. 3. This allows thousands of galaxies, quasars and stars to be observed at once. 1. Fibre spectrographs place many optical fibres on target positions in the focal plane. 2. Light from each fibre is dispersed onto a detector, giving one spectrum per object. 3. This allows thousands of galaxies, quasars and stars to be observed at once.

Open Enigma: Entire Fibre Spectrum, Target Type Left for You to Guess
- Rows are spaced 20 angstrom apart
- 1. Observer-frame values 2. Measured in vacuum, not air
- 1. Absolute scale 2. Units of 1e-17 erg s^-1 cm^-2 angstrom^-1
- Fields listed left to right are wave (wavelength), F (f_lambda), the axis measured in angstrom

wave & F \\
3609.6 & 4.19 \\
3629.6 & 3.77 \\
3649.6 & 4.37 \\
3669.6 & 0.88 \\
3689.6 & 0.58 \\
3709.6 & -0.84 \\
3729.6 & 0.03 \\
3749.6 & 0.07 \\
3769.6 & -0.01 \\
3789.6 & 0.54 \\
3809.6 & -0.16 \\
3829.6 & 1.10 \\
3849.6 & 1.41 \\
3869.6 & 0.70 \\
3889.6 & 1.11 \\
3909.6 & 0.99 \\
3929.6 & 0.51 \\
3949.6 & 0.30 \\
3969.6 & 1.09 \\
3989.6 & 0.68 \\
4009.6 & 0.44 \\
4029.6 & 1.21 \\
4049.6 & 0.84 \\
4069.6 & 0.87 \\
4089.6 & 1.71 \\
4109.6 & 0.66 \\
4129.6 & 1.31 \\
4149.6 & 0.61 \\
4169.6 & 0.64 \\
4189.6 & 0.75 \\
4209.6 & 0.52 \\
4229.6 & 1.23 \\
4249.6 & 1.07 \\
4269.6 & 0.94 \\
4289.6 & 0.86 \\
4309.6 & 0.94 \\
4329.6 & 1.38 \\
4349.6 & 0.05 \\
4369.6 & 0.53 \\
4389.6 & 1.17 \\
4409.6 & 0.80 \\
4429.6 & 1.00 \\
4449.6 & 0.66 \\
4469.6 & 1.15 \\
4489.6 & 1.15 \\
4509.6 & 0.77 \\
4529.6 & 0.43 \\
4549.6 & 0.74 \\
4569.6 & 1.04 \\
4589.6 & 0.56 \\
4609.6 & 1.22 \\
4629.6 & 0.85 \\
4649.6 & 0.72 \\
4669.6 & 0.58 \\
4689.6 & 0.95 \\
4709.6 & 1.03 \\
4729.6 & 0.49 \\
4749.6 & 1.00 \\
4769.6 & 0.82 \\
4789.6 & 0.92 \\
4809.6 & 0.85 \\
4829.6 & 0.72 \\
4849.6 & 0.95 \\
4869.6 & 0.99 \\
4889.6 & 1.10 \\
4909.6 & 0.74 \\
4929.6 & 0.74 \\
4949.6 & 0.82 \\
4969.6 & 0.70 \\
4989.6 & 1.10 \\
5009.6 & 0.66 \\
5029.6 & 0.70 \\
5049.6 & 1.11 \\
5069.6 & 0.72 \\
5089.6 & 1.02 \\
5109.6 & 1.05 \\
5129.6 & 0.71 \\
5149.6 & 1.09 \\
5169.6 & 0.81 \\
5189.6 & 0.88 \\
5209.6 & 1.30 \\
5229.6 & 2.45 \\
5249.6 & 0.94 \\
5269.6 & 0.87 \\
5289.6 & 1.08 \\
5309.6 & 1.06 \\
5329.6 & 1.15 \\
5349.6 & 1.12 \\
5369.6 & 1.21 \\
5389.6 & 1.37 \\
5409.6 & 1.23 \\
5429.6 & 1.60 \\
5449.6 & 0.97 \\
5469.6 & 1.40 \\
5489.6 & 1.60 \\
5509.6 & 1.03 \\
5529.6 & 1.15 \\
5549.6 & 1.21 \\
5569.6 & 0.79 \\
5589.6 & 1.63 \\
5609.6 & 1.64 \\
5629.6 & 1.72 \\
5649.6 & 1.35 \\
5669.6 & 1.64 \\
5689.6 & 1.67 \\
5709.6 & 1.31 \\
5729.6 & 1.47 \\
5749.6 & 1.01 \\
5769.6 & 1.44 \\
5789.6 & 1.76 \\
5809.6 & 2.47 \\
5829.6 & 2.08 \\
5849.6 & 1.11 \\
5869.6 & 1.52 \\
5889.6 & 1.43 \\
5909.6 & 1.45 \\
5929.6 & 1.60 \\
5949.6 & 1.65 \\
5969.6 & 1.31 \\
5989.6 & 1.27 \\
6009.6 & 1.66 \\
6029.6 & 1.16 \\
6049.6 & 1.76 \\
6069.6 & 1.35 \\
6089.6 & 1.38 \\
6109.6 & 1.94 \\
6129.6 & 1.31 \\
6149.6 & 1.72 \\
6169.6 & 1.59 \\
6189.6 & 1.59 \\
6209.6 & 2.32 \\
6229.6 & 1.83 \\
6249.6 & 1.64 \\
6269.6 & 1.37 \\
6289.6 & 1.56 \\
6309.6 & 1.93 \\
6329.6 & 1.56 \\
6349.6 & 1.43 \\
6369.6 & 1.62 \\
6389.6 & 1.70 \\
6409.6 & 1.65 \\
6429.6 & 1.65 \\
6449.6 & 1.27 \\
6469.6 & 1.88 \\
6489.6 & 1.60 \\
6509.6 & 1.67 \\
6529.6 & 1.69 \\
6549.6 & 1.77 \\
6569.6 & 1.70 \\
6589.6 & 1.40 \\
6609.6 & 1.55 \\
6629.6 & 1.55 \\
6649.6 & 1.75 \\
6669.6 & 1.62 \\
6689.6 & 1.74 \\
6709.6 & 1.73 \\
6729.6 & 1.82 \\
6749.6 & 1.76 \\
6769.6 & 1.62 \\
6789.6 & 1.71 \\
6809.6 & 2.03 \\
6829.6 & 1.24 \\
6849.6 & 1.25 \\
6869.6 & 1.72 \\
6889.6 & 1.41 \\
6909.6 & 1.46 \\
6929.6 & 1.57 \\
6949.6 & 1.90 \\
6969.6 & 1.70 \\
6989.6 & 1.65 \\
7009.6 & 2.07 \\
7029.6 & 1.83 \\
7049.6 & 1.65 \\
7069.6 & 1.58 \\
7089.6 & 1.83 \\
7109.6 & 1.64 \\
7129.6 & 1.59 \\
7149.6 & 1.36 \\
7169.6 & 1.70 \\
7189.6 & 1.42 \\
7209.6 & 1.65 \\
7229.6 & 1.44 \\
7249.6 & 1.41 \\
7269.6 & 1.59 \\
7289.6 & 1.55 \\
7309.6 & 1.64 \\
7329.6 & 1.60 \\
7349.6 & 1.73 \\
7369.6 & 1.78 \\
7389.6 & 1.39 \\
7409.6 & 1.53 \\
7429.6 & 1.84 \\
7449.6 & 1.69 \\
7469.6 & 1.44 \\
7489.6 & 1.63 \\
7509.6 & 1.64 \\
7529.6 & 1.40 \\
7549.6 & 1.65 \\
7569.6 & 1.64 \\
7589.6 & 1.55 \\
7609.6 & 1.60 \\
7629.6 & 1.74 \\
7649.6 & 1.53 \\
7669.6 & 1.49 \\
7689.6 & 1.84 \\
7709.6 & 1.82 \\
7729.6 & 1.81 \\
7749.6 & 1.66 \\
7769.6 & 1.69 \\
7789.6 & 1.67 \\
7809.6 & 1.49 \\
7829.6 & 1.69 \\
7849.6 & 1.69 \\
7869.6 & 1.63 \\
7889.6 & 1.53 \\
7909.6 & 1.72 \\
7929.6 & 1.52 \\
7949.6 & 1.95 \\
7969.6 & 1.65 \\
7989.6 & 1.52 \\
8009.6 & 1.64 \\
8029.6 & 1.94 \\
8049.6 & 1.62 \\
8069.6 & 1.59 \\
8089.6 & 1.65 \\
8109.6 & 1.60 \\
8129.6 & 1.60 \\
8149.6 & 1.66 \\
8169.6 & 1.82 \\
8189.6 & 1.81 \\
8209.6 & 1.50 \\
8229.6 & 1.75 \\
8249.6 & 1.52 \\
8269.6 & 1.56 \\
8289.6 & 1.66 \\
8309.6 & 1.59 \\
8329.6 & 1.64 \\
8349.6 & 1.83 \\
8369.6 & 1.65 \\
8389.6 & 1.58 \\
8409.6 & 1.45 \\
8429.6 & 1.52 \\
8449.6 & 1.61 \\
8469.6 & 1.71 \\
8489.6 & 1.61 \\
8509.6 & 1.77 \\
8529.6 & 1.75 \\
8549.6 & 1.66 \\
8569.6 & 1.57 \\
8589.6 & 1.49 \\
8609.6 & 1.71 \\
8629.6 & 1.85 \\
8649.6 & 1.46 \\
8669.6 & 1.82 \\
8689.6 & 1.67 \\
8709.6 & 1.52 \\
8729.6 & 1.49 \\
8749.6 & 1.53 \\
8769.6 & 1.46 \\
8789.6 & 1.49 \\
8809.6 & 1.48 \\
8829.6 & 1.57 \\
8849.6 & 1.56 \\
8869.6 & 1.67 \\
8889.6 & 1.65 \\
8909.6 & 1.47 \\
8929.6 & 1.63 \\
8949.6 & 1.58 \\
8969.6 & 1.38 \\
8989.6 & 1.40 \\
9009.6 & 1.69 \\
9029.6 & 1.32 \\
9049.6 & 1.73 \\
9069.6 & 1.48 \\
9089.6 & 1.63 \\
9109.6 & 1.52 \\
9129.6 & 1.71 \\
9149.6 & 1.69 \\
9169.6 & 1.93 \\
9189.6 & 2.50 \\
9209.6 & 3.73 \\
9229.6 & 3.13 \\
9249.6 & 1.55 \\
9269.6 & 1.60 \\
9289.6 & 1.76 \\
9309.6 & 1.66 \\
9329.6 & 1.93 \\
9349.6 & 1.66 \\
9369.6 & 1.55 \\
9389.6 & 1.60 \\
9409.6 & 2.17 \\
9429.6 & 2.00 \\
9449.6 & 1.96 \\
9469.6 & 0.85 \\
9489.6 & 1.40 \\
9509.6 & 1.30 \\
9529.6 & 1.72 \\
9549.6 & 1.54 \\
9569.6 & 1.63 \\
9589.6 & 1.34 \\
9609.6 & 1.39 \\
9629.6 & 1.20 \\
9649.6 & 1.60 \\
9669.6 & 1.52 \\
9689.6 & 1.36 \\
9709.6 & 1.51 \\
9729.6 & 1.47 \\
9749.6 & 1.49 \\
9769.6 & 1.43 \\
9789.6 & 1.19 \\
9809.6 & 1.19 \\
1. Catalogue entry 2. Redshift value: 0.40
